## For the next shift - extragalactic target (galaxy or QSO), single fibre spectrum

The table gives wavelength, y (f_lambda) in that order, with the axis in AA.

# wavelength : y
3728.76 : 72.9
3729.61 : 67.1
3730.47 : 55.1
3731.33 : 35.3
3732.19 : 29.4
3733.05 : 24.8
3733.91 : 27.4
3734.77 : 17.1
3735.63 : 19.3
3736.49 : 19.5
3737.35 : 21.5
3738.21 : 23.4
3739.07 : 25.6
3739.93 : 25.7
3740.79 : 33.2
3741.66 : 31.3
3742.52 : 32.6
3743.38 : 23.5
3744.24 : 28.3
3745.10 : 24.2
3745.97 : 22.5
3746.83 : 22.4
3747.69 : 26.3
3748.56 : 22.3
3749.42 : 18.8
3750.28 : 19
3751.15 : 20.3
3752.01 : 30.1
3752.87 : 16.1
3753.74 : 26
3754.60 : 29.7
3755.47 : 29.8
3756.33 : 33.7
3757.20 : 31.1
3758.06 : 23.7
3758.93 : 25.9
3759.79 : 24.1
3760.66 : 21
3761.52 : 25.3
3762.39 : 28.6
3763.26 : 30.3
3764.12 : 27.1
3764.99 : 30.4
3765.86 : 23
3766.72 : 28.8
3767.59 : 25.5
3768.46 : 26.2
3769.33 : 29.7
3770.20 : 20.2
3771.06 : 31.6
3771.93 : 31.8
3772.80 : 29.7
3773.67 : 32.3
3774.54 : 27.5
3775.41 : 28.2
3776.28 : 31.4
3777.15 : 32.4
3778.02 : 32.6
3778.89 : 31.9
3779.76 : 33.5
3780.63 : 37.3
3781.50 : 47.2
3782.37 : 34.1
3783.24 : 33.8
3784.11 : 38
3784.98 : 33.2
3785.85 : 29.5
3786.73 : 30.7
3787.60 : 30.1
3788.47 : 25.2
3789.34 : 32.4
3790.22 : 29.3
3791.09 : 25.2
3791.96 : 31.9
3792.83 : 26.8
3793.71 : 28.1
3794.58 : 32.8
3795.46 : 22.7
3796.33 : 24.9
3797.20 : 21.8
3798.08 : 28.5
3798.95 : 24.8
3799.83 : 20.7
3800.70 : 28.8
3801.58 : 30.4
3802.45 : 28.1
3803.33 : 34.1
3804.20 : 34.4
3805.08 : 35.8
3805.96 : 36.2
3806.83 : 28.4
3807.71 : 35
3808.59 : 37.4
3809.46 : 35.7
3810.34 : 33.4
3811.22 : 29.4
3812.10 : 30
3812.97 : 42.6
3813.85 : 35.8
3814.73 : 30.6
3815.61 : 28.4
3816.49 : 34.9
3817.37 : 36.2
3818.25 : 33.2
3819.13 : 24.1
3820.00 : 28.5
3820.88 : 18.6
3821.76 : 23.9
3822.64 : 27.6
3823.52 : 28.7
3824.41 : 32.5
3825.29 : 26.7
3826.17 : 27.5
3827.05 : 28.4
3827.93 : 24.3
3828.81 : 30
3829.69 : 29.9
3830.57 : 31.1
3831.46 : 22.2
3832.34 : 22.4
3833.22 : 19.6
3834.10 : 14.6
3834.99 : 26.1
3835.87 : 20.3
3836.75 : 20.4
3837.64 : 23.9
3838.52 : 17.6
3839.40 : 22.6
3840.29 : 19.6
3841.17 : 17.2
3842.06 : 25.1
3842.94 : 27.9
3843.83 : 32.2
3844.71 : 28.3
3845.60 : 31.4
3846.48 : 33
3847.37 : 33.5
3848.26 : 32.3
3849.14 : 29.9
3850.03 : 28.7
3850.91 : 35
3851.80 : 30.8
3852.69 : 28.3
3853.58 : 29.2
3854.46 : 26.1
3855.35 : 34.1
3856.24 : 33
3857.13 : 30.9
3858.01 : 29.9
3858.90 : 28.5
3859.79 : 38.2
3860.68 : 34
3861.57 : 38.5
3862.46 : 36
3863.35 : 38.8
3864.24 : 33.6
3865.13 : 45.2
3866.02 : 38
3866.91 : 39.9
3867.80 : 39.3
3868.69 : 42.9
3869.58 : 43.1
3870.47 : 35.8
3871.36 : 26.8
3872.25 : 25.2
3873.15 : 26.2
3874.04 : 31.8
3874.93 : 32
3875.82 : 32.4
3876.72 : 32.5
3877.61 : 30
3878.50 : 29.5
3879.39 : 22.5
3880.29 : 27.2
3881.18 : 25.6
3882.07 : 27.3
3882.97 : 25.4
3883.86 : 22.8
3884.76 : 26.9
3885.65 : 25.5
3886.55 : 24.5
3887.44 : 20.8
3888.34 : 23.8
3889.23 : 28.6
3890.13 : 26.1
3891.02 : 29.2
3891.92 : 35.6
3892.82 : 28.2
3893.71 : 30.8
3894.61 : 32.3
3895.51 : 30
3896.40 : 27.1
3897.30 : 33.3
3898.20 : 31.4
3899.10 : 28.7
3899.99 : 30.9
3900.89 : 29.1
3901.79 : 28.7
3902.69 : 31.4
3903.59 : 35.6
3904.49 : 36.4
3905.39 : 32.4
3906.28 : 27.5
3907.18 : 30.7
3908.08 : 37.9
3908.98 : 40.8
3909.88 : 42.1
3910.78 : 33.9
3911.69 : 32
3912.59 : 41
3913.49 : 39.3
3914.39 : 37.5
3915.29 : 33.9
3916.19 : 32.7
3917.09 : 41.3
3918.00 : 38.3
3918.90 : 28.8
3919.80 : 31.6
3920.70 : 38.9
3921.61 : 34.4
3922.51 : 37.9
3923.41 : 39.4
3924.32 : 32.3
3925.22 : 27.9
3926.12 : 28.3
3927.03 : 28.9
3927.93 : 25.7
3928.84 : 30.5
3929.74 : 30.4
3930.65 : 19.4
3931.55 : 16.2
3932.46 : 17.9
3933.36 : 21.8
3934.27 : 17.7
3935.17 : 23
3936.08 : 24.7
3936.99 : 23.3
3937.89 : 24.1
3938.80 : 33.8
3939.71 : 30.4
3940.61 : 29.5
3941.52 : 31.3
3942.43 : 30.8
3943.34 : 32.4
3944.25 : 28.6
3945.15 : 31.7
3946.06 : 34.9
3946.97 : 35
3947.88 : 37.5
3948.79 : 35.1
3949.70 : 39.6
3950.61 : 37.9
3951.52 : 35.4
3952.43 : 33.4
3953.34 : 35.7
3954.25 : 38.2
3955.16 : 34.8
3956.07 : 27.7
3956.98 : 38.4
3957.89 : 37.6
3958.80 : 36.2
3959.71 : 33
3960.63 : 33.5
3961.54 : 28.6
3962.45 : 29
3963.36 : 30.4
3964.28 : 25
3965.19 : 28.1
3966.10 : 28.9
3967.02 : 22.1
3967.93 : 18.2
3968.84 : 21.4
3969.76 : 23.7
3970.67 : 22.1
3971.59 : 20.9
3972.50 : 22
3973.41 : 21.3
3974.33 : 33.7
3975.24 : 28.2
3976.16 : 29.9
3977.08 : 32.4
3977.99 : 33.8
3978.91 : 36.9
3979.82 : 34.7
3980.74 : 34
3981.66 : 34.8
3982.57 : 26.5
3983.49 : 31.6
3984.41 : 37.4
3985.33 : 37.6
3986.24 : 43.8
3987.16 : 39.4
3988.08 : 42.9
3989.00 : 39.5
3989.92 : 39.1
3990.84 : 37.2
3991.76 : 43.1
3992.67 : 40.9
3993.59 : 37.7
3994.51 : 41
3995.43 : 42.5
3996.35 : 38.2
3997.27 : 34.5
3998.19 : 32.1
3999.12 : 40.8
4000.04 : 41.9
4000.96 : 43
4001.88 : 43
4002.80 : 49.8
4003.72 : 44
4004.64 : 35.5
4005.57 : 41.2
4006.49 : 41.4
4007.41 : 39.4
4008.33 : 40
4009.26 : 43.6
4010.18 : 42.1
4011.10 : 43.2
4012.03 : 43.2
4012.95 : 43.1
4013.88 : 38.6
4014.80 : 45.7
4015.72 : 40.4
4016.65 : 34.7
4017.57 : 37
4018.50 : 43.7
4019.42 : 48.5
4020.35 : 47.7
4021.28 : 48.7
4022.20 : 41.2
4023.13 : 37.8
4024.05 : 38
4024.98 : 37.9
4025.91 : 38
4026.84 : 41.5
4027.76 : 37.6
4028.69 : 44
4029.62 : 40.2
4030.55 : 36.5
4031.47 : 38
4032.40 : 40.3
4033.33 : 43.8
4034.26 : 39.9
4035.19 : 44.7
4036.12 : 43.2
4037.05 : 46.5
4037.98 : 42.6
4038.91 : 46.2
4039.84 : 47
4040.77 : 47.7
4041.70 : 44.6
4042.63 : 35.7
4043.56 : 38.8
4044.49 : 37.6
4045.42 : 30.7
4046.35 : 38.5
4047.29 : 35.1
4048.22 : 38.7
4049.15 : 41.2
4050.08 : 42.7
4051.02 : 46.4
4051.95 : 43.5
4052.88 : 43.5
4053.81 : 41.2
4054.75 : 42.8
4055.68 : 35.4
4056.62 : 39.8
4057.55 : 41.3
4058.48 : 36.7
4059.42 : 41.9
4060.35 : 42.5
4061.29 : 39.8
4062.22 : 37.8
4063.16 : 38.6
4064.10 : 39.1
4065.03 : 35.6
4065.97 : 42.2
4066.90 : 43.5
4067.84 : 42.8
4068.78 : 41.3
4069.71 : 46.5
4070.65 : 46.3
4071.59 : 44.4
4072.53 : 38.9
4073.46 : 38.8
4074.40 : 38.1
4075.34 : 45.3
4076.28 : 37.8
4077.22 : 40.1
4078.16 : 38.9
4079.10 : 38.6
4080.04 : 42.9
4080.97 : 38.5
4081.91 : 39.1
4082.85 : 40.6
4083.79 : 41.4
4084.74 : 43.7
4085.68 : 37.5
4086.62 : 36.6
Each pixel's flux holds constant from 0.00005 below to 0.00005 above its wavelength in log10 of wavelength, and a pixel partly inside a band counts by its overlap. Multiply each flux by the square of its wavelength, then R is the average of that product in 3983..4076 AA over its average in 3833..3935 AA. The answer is 1.45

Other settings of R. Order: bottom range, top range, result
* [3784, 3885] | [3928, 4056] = 1.31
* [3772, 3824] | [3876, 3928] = 1.07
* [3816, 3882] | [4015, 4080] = 1.53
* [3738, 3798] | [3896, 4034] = 1.36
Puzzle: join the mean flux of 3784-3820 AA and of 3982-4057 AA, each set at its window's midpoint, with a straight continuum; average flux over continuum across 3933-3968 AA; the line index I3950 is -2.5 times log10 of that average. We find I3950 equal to 0.21 mag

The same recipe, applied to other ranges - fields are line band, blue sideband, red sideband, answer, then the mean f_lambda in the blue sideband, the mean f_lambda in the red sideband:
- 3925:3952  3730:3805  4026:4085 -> 0.236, 28.2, 40.9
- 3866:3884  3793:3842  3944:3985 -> -0.077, 27.8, 31.1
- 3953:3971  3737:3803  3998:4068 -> 0.256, 28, 41.1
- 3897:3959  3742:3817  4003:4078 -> 0.124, 29.2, 41.1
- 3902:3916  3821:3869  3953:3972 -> -0.205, 29.3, 29.2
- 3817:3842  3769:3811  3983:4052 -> 0.290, 30.8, 40.8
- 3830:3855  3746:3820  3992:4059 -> 0.231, 29.4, 41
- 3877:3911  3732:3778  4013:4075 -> 0.127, 26.3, 41.1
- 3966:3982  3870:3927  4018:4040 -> 0.335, 31.2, 42.1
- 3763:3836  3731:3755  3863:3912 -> -0.086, 24.8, 31.4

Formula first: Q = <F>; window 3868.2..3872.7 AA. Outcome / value 34.8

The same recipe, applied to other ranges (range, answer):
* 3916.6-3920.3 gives 35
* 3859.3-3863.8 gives 37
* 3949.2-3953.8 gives 36.4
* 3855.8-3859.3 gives 30.6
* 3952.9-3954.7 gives 37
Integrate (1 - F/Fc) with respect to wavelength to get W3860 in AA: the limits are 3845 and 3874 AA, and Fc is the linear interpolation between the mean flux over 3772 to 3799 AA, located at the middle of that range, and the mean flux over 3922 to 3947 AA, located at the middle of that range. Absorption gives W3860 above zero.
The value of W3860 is -4.2 AA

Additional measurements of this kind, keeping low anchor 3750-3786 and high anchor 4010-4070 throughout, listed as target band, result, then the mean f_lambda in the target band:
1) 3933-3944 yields 2.9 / 27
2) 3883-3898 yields 2.9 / 27.8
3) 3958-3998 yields 6.2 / 32.5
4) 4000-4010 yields -0.6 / 42.1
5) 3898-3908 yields 1.1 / 31.4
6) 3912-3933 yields 2.4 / 31.8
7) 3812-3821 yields -0.1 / 31.7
